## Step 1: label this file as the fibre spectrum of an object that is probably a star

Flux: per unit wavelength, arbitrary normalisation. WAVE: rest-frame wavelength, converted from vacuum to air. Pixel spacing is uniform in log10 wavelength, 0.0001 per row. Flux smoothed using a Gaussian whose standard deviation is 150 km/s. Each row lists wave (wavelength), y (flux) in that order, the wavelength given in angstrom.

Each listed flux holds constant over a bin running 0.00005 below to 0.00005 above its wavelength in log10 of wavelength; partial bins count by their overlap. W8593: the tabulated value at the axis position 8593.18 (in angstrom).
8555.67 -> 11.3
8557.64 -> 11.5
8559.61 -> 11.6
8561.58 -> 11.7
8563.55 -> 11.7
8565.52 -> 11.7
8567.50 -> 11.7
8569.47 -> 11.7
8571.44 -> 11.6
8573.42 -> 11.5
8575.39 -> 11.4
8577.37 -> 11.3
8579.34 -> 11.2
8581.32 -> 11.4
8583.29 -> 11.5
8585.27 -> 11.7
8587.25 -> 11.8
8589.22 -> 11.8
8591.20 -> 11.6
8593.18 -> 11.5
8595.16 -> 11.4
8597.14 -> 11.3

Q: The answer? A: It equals 11.5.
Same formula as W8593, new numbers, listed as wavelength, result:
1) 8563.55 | 11.7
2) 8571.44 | 11.6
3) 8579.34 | 11.2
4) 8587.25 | 11.8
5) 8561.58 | 11.7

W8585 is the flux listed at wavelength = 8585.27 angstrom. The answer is 11.7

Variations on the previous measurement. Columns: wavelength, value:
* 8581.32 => 11.4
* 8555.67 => 11.3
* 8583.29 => 11.5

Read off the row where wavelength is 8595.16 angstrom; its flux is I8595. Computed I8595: 11.4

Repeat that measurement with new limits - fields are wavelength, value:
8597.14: 11.3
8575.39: 11.4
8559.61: 11.6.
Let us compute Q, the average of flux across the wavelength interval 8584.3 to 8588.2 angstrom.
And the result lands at 11.7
